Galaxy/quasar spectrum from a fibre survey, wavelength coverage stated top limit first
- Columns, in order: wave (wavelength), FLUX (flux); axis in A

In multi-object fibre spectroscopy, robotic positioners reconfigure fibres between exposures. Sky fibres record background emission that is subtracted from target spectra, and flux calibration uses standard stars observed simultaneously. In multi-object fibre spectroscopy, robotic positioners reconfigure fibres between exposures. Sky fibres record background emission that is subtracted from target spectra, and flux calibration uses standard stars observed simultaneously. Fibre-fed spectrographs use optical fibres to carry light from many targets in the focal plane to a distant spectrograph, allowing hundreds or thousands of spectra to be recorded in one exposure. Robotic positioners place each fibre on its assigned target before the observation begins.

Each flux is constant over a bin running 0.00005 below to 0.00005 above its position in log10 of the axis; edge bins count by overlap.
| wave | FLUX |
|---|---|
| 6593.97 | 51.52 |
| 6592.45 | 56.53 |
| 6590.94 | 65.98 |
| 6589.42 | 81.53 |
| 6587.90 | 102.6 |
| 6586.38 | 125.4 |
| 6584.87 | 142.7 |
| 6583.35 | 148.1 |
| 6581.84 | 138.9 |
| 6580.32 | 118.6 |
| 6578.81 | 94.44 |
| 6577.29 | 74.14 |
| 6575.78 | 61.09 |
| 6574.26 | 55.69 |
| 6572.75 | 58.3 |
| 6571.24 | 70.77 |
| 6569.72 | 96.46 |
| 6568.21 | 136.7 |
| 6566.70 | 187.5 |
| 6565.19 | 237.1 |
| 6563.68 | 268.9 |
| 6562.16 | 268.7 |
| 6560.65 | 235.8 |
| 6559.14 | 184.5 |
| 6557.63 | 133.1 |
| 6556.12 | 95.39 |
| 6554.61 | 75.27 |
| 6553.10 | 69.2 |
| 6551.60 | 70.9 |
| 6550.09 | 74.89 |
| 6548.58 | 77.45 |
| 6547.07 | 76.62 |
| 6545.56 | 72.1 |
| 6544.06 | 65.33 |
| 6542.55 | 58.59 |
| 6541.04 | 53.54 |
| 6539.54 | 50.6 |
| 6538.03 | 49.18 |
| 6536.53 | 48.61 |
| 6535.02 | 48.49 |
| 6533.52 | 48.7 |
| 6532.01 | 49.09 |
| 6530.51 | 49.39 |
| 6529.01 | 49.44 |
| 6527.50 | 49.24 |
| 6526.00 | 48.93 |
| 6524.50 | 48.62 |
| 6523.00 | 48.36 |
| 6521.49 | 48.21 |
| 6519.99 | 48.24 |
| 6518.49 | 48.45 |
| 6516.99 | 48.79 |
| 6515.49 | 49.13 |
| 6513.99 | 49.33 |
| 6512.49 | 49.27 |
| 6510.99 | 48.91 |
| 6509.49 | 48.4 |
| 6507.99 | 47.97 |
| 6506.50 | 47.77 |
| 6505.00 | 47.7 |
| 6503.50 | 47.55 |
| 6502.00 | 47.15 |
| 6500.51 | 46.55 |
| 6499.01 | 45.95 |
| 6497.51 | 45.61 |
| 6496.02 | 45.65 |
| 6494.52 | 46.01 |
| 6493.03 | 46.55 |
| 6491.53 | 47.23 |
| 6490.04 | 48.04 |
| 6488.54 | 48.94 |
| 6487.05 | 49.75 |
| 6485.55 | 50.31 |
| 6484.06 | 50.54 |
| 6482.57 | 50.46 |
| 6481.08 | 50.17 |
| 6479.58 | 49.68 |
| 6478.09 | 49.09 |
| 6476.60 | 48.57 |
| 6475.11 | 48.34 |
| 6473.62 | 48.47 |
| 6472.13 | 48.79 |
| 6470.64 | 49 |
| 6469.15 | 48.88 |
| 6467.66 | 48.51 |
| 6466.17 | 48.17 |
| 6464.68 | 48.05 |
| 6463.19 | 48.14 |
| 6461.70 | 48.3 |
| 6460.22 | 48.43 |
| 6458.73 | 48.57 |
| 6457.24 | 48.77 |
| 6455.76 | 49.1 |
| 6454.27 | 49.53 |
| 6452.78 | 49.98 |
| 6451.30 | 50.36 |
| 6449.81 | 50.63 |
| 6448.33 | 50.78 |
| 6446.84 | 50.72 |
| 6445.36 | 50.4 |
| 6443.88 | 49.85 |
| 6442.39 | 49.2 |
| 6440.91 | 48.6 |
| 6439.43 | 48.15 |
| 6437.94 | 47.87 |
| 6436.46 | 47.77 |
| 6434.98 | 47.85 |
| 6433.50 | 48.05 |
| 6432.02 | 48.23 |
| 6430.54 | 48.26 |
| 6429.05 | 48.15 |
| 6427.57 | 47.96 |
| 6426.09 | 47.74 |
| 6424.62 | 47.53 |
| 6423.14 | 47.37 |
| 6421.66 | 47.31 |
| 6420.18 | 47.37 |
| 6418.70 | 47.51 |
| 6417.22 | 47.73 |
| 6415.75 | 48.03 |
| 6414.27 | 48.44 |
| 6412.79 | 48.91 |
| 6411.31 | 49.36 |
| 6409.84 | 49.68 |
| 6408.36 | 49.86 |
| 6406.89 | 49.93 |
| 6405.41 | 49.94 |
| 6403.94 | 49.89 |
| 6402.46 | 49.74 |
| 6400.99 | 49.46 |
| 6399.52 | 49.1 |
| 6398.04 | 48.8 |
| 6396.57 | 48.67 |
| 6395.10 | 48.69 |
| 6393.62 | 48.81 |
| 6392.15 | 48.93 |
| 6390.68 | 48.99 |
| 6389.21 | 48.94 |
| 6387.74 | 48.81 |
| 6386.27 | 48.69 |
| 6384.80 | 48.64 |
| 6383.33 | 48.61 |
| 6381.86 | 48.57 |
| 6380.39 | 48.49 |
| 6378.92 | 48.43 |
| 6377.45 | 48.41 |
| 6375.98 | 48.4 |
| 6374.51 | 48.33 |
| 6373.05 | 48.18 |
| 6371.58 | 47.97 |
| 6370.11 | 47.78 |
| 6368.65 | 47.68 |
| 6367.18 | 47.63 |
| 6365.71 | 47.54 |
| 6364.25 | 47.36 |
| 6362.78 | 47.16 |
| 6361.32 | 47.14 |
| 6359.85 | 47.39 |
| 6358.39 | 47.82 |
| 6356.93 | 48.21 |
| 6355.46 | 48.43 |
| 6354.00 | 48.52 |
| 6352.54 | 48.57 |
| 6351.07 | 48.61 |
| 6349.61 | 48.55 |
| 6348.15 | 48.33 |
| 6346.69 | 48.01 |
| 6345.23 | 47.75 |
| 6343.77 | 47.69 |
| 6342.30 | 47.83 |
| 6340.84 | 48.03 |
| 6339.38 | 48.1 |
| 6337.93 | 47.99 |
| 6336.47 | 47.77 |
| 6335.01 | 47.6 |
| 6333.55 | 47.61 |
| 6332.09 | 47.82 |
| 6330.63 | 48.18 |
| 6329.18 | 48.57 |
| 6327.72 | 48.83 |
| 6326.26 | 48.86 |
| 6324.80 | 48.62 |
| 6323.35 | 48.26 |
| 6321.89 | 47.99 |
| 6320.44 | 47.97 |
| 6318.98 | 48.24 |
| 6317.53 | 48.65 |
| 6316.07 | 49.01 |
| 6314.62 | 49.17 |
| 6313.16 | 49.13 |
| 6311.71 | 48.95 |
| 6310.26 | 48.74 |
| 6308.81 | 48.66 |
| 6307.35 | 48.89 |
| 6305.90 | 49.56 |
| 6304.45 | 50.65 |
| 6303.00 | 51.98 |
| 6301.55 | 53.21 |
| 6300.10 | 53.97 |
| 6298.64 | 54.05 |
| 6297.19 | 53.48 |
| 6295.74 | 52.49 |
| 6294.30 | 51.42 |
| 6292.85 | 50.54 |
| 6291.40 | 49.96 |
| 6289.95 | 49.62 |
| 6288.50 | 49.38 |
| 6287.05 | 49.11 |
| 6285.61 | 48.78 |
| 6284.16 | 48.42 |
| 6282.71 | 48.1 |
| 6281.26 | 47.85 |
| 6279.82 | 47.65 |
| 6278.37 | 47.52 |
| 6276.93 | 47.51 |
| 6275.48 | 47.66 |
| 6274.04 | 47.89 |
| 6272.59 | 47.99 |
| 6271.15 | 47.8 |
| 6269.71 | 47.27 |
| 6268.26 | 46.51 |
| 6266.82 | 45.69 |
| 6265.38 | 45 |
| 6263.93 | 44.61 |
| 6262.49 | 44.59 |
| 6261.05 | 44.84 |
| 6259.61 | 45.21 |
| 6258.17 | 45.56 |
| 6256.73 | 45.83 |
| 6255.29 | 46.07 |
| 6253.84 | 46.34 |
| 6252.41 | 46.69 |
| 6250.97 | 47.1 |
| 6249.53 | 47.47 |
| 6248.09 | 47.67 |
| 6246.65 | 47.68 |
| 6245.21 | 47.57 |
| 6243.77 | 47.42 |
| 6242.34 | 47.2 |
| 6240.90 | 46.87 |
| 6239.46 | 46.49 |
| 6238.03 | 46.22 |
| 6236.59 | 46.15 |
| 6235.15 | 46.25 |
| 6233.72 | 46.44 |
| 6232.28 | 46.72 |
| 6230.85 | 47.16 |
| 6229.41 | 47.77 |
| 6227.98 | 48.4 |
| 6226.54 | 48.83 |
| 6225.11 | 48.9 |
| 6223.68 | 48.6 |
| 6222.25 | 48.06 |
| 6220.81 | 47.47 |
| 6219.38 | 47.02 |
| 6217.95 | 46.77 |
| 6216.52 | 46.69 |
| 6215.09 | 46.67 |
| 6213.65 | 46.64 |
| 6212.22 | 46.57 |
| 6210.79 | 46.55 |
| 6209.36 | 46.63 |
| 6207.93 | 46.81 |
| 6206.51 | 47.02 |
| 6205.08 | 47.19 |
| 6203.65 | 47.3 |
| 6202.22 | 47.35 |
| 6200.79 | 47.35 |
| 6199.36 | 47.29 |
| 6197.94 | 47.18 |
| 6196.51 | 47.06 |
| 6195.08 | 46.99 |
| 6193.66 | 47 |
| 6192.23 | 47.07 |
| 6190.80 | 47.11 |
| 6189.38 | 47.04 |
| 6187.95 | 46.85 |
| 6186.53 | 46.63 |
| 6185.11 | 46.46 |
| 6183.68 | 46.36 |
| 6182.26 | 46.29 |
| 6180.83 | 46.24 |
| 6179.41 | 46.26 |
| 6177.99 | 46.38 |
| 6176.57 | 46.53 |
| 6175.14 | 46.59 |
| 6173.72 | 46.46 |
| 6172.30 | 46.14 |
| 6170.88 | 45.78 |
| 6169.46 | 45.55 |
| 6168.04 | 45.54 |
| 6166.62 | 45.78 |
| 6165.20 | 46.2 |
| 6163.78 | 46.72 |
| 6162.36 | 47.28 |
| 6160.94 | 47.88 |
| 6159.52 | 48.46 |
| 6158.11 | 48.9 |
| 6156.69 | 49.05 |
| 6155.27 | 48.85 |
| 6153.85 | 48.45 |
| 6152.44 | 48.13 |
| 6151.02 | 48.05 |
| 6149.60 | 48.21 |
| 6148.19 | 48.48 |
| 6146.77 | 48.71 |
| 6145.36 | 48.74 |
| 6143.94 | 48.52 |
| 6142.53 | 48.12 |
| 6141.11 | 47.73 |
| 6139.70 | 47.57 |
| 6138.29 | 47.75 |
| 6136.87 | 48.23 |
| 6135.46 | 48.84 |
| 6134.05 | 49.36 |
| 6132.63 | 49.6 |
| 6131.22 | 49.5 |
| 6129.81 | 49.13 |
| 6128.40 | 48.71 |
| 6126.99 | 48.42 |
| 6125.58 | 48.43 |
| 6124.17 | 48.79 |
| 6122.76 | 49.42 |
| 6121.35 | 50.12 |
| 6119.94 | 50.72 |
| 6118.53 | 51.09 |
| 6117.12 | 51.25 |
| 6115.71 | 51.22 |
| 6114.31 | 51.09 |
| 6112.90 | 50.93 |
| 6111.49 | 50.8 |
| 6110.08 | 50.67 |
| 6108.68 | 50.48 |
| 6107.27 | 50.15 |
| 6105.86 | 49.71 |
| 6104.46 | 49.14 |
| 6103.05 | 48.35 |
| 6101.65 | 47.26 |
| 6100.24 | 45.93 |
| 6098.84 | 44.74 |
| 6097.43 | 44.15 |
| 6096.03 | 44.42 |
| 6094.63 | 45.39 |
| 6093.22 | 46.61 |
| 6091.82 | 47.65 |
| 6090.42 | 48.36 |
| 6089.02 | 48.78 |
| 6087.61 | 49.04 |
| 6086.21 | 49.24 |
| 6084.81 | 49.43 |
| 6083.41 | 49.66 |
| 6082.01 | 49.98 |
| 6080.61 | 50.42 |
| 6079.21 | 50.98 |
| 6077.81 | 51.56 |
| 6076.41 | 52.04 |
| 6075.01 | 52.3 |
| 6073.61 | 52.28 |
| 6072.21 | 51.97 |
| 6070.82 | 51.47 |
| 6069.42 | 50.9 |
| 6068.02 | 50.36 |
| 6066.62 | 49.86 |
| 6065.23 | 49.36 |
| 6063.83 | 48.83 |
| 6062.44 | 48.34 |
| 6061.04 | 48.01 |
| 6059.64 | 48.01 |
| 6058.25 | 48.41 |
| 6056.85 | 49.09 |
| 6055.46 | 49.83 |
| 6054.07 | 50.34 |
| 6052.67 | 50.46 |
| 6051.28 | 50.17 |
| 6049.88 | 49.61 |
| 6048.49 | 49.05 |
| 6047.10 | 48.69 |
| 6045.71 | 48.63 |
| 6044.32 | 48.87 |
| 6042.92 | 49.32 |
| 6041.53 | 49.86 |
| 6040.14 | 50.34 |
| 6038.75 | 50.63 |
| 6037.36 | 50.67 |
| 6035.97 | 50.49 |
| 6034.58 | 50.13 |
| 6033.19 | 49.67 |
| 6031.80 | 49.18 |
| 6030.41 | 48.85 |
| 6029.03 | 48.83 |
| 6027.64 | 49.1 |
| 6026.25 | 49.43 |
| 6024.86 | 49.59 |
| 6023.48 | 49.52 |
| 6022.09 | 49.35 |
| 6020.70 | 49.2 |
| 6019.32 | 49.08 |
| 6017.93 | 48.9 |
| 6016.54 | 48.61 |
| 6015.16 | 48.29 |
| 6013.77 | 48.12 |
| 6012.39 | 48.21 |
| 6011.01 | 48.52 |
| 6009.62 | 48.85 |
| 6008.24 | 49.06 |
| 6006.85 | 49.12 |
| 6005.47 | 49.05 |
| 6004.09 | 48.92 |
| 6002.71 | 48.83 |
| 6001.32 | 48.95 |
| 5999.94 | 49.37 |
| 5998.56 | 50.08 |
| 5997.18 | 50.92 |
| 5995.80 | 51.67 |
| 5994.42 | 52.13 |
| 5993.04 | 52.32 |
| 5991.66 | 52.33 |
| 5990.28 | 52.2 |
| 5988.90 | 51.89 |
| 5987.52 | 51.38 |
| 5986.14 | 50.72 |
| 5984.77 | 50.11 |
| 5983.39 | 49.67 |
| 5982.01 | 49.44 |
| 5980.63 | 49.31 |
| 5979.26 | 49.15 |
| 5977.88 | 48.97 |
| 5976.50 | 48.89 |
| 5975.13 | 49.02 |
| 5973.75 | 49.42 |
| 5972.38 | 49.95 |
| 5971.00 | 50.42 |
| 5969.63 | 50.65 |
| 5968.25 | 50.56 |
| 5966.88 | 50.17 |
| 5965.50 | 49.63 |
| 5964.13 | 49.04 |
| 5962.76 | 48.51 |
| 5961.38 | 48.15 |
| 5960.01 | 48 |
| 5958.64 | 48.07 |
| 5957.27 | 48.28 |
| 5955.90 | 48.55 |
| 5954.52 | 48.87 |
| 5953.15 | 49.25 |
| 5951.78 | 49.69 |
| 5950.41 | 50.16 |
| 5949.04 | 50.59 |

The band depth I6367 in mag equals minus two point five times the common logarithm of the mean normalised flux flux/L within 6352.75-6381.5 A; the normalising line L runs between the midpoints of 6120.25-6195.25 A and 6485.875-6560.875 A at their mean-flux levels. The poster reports 0.15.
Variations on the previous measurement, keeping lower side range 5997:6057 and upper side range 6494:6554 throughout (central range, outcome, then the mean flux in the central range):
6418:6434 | 0.10 mag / 47.8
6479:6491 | 0.06 mag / 49.7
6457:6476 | 0.09 mag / 48.5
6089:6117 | 0.03 mag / 48.4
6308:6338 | 0.07 mag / 48.4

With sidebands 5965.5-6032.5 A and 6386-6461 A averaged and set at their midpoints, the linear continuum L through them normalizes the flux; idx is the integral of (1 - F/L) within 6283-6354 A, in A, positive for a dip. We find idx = -0.2 A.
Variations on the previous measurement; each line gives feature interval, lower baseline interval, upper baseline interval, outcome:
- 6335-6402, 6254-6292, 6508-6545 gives 0.1 A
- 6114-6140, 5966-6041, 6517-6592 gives 4.4 A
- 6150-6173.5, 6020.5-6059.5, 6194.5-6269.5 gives 0.3 A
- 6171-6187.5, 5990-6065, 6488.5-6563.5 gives 2.6 A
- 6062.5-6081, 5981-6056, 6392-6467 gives -0.5 A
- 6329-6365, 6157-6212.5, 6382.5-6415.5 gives 0.4 A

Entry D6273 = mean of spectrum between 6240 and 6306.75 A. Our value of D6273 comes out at 48.3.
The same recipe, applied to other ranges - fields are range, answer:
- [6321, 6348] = 48.1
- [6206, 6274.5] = 46.8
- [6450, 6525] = 48.5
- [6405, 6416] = 49.3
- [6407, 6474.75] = 48.7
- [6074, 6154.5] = 49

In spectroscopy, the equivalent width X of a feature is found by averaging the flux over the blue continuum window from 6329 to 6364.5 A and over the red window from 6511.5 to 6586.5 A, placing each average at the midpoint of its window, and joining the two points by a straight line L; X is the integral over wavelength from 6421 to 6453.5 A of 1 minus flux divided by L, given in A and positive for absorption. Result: 8.89 A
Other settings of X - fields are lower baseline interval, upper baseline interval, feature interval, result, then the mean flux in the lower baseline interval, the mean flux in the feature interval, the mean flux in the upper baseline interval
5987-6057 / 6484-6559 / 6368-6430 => 7.0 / 49.7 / 48.6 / 56.3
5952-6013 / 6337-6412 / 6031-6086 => -0.6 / 49.7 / 50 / 48.5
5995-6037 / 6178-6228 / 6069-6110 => -0.5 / 49.3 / 49.1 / 47.1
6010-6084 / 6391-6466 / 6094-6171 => 1.7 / 49.7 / 48.4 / 48.8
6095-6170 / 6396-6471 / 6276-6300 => -0.6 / 48.5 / 49.8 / 48.8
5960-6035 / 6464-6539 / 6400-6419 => -0.2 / 49.6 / 49.2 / 48.4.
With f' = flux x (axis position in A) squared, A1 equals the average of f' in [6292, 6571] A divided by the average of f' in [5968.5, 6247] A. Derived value 1.3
